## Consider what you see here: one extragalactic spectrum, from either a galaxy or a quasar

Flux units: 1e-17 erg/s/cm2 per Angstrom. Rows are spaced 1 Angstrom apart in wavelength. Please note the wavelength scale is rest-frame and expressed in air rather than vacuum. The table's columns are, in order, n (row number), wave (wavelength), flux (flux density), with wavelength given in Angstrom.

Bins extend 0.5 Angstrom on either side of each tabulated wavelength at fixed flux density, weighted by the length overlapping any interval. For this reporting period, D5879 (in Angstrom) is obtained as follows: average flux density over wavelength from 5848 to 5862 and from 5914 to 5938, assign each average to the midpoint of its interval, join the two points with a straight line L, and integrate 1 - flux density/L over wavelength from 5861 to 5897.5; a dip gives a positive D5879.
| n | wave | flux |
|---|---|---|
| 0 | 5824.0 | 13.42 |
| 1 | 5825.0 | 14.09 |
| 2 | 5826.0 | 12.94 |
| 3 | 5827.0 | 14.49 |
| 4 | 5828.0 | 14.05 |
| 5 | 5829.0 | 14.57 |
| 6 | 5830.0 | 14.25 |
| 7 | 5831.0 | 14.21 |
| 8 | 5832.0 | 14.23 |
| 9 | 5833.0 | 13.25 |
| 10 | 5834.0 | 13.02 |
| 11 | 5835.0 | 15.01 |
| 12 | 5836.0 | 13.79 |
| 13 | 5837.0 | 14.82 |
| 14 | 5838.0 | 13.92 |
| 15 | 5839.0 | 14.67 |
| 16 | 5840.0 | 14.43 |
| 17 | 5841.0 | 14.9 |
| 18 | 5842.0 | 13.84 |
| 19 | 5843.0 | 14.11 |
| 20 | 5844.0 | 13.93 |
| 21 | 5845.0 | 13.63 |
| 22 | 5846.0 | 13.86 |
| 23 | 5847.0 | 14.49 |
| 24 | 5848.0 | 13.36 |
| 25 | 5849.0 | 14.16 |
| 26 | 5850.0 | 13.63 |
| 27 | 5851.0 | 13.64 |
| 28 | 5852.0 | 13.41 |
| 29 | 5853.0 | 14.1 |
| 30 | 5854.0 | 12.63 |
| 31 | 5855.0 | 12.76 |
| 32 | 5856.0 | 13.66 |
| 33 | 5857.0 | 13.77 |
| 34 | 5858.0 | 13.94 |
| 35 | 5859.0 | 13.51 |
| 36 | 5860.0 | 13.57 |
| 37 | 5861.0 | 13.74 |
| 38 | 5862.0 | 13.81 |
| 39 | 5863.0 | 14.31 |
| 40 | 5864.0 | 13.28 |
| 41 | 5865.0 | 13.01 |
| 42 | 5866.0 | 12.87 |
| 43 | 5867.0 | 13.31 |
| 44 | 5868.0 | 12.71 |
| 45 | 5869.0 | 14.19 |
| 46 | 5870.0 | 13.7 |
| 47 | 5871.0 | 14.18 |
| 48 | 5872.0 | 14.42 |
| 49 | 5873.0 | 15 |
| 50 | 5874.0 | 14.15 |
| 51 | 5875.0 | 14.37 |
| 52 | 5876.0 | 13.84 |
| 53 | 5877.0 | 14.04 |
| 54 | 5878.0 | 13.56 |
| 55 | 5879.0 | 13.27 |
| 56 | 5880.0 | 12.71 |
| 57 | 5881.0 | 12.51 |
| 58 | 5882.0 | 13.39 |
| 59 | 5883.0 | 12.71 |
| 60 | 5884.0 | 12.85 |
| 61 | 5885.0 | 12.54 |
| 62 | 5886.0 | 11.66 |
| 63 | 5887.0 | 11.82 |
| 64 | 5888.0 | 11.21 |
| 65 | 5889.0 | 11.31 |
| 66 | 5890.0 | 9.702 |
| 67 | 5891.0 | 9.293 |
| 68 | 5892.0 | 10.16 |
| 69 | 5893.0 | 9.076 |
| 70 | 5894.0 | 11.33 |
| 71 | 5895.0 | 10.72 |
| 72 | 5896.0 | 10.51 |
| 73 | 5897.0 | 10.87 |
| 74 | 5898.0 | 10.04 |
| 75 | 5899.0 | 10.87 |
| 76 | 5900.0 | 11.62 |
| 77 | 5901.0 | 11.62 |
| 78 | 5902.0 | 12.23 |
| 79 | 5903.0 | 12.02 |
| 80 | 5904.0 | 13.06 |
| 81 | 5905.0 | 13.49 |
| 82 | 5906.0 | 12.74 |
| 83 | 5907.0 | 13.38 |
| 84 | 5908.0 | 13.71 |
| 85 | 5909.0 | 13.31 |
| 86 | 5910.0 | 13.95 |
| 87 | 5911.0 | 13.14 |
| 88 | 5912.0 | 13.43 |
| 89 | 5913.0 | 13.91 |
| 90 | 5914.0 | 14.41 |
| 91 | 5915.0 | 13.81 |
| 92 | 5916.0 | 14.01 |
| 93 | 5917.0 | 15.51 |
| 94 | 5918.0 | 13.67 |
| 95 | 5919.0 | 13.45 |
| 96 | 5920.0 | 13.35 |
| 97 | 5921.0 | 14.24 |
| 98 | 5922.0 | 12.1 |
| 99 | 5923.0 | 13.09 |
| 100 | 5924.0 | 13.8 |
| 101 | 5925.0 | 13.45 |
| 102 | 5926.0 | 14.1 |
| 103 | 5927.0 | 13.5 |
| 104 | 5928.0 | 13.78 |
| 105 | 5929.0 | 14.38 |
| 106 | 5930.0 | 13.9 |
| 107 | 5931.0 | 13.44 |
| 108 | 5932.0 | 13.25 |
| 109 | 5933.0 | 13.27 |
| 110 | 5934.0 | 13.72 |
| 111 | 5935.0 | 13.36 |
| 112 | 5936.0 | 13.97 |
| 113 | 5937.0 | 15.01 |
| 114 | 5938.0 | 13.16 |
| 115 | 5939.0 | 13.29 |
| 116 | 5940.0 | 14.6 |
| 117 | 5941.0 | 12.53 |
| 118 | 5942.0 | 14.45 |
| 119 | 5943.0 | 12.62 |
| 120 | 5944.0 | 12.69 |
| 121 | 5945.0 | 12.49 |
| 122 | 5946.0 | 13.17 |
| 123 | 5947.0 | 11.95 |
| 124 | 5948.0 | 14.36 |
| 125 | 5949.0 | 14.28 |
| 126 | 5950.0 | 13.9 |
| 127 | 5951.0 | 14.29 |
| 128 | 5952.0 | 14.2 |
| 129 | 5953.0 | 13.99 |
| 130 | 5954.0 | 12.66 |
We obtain 2.82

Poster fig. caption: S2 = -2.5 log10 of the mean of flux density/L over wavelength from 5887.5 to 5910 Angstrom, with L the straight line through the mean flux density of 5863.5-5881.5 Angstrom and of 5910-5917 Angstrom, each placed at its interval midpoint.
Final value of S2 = 0.20 mag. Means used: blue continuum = 13.6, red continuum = 13.9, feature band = 11.5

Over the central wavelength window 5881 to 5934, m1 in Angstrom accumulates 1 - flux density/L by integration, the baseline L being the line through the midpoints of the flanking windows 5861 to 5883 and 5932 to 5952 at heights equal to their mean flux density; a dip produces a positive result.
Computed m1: 3.7 Angstrom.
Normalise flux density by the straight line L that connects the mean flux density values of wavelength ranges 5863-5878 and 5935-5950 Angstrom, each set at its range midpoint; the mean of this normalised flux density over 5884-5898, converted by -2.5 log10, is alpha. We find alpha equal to 0.26 mag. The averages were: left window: 13.8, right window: 13.5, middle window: 10.8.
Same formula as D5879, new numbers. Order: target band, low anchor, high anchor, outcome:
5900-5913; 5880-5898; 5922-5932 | -0.7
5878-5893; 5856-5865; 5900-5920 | 2.0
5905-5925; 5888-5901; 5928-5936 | -2.3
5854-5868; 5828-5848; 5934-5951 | 0.6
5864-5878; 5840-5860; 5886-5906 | -1.4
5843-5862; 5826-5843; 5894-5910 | -0.1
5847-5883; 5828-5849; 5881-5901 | -2.9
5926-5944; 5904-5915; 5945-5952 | -0.1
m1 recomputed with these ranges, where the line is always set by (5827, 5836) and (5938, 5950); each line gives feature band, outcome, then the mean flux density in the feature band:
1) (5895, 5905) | 1.6 Angstrom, 11.5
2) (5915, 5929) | -0.3 Angstrom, 13.7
